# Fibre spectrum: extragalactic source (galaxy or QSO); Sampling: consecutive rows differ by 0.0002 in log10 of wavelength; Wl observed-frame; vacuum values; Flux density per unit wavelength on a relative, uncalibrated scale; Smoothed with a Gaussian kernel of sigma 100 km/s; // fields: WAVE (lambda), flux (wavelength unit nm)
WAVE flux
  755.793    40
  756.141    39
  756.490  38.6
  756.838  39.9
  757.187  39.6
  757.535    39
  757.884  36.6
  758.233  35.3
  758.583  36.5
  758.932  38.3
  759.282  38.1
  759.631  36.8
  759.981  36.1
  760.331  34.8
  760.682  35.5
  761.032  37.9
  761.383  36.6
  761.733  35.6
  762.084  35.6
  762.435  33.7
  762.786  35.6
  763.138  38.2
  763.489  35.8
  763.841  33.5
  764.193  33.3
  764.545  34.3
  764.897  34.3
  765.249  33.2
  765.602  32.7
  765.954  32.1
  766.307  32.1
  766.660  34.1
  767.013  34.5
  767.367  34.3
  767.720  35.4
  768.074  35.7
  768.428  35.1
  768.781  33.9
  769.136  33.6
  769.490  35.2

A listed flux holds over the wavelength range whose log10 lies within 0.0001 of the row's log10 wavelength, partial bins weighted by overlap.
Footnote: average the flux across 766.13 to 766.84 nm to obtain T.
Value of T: 33.1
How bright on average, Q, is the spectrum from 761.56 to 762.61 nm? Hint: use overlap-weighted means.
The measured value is 35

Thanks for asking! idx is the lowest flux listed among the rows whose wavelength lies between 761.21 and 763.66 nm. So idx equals 33.7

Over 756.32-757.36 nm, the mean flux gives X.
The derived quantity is 39.4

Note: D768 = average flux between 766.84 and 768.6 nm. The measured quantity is 35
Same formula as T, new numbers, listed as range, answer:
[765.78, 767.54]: 33.4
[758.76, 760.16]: 37.3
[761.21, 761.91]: 36.1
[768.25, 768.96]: 34.5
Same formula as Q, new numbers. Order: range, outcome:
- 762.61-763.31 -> 36.9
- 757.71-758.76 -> 36.1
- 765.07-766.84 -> 32.9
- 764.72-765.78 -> 33.4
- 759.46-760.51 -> 35.9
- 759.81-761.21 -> 36.1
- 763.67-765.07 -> 33.9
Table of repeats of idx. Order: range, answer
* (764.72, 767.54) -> 32.1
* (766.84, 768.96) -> 33.9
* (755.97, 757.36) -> 38.6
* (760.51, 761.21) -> 35.5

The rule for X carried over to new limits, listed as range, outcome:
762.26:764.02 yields 35.3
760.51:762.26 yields 36.3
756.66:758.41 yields 38.1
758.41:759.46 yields 37.7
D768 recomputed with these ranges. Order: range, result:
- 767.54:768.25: 35.5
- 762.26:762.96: 34.7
